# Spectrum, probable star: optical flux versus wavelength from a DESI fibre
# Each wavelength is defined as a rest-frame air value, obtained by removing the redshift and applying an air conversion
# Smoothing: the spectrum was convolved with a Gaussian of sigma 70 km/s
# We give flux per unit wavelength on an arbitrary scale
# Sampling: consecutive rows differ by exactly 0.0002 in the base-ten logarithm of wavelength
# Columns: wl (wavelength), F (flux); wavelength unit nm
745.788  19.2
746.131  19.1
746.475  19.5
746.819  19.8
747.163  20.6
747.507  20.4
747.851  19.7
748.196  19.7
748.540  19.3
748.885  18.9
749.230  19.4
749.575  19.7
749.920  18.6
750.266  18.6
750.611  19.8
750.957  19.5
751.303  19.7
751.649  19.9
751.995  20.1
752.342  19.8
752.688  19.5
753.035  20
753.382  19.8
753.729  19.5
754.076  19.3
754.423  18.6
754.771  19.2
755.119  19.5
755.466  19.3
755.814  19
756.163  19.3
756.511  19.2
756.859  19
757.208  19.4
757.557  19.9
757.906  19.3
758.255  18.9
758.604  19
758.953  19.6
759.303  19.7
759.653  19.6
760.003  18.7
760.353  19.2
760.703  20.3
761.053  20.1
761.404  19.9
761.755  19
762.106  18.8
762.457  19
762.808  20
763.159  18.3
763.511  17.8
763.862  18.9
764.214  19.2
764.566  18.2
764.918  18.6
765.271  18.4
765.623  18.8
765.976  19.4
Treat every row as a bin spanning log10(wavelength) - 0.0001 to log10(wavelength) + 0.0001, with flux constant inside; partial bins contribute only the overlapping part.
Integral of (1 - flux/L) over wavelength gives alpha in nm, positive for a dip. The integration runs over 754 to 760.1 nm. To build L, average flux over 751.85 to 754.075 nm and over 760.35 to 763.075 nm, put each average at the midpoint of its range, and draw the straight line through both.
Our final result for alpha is 0.12 nm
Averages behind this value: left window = 19.7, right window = 19.5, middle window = 19.3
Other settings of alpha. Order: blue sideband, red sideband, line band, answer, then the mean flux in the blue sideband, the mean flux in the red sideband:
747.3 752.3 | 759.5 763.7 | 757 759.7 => -0.01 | 19.5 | 19.2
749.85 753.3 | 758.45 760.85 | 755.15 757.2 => 0.03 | 19.6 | 19.4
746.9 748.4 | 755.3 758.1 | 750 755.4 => 0.04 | 20.1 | 19.3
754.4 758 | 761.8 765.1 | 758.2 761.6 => -0.09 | 19.3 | 18.8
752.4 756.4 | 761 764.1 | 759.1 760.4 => -0.01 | 19.4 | 19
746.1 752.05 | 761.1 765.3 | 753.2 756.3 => 0.00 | 19.6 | 18.9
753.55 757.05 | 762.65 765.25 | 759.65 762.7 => -0.09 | 19.2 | 18.7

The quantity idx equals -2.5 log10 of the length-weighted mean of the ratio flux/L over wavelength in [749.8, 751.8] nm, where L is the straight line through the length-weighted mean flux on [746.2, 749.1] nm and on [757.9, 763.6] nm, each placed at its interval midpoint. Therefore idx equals 0.013 mag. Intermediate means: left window 19.7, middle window 19.4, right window 19.3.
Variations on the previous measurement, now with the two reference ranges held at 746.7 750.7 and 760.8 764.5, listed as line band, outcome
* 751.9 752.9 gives -0.020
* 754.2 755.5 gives 0.011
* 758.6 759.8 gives -0.018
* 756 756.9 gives 0.005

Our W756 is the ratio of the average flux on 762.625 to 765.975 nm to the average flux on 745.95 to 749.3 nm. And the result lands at 0.95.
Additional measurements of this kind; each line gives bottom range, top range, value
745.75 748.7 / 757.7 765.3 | 0.97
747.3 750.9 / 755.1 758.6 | 0.99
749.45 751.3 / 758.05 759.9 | 1.00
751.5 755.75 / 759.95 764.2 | 0.98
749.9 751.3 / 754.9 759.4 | 1.00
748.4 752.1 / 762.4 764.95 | 0.97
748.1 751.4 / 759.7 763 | 1.01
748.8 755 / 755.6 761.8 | 1.00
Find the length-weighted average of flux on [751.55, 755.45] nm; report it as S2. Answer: 19.5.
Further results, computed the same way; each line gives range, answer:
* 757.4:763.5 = 19.3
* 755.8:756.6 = 19.2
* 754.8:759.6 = 19.3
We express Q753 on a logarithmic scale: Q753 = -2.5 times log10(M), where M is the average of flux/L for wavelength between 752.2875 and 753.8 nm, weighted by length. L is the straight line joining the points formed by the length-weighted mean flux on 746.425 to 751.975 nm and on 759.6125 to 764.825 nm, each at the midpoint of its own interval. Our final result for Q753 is -0.02 mag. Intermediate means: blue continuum 19.6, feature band 19.7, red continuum 19.1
